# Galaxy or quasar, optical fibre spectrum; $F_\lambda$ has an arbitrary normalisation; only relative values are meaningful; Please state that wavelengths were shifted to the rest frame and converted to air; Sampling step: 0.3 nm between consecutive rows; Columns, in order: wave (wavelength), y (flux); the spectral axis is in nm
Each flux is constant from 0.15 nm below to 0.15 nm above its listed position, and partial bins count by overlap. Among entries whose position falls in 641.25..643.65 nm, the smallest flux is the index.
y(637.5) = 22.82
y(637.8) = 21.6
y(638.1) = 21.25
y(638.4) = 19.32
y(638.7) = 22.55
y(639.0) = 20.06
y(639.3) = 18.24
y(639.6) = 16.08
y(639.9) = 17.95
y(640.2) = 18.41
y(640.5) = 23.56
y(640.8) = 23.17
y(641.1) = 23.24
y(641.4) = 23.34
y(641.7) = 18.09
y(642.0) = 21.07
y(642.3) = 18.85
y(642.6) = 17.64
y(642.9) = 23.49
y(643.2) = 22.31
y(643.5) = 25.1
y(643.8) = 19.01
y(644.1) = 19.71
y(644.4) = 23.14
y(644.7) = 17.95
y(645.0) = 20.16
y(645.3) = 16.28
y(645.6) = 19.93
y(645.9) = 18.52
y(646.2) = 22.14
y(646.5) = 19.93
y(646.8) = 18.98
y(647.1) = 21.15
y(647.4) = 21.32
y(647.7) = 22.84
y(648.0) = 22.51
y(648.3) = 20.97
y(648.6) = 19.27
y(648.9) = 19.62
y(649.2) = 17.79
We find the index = 17.64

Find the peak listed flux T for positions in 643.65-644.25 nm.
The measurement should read 19.71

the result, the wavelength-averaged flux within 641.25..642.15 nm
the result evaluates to 20.8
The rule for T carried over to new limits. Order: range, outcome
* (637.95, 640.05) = 22.55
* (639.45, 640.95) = 23.56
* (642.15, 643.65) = 25.1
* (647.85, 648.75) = 22.51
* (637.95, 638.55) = 21.25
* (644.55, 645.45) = 20.16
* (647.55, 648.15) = 22.84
